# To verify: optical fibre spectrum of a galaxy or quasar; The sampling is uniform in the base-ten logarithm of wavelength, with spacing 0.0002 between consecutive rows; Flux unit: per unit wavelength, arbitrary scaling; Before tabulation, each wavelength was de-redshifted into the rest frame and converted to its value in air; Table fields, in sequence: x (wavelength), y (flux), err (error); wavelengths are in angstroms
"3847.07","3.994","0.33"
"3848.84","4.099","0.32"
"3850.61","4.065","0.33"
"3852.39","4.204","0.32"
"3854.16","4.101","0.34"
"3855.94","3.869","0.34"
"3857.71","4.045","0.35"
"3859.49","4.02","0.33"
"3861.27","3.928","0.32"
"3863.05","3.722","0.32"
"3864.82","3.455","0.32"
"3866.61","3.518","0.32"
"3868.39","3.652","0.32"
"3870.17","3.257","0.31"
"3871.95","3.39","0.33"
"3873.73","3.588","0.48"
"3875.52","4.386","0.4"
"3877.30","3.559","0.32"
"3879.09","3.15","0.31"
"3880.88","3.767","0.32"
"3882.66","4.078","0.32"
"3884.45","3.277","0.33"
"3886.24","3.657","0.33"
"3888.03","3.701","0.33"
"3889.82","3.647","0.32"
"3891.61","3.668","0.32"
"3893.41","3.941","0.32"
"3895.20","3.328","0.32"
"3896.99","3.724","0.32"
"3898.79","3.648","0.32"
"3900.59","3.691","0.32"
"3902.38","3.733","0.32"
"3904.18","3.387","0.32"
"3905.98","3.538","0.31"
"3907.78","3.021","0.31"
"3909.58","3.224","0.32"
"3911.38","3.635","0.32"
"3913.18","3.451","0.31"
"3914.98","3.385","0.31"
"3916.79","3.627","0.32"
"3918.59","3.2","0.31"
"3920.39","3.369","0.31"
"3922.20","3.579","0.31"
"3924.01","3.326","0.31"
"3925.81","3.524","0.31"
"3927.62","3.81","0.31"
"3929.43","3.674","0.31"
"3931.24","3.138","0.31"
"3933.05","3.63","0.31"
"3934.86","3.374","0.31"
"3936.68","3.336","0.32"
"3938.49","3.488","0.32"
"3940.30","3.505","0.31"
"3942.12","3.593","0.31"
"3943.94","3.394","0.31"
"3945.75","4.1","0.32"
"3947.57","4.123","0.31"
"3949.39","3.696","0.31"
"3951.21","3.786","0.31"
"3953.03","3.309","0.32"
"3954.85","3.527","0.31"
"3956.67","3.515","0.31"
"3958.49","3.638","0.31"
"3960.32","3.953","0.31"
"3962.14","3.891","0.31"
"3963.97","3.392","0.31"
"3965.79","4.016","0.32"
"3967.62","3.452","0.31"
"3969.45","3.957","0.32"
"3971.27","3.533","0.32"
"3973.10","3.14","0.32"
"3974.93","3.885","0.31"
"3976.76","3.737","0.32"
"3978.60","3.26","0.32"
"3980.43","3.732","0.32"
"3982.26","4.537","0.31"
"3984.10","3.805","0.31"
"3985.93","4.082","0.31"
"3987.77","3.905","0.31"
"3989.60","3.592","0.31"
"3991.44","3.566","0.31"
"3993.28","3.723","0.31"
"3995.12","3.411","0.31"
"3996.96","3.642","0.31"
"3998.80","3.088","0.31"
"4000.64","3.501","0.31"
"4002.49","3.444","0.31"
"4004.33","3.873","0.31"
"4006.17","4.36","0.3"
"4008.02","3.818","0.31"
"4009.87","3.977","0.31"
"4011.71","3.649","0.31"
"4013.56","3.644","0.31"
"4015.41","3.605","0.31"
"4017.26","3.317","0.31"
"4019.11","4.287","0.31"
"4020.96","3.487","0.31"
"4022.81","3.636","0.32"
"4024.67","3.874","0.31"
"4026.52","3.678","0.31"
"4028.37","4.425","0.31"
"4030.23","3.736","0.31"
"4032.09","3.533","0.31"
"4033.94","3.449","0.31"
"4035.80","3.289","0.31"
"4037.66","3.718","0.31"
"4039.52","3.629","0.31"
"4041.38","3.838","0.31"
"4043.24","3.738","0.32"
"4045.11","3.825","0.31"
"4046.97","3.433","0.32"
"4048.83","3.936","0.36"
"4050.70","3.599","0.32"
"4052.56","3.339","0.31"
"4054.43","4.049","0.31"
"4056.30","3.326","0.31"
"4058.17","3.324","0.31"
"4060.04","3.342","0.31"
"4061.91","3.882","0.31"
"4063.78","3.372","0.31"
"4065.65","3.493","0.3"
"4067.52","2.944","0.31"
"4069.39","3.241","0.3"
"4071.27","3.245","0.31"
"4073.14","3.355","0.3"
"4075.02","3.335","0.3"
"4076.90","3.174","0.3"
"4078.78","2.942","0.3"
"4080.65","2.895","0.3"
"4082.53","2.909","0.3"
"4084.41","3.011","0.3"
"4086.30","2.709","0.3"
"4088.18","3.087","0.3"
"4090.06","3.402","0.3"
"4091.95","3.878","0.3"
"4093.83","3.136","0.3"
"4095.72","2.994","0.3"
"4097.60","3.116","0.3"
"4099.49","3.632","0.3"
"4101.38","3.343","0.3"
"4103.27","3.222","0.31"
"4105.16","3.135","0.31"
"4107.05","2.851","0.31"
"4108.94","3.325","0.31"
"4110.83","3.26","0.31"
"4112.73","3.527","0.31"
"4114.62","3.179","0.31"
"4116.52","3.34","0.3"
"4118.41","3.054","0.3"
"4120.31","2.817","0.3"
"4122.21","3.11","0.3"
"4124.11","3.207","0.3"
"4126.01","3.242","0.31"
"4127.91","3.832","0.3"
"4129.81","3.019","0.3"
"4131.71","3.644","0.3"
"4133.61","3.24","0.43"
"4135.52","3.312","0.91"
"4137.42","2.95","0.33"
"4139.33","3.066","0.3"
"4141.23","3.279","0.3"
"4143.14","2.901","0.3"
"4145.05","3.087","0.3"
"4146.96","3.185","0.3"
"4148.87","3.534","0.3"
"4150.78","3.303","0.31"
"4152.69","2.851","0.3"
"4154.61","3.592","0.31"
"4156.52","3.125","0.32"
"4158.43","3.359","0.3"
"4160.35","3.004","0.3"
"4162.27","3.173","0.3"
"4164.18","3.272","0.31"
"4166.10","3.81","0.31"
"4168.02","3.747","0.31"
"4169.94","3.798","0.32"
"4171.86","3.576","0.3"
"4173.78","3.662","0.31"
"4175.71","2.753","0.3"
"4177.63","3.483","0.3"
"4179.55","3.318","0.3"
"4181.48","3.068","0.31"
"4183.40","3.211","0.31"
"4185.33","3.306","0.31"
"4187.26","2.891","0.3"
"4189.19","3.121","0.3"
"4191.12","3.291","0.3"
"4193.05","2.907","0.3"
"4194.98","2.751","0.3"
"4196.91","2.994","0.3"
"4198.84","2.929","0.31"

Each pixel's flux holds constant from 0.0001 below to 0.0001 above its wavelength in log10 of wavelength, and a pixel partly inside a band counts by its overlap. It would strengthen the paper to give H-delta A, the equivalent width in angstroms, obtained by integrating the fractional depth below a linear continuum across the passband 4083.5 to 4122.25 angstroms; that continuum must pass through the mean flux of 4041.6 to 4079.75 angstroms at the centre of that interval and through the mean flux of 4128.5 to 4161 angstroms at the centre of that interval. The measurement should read 1.54 angstroms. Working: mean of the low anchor 3.45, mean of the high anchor 3.21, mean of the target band 3.2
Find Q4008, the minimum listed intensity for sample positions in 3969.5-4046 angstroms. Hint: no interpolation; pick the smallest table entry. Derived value 3.088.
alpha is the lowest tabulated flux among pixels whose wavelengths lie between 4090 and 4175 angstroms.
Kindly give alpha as 2.817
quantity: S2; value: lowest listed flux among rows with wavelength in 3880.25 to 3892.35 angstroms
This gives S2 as 3.277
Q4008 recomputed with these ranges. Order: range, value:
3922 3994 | 3.138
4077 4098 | 2.709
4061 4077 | 2.944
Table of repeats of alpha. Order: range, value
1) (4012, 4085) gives 2.895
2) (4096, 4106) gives 3.116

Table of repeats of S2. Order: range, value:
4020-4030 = 3.487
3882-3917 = 3.021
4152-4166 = 2.851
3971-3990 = 3.14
